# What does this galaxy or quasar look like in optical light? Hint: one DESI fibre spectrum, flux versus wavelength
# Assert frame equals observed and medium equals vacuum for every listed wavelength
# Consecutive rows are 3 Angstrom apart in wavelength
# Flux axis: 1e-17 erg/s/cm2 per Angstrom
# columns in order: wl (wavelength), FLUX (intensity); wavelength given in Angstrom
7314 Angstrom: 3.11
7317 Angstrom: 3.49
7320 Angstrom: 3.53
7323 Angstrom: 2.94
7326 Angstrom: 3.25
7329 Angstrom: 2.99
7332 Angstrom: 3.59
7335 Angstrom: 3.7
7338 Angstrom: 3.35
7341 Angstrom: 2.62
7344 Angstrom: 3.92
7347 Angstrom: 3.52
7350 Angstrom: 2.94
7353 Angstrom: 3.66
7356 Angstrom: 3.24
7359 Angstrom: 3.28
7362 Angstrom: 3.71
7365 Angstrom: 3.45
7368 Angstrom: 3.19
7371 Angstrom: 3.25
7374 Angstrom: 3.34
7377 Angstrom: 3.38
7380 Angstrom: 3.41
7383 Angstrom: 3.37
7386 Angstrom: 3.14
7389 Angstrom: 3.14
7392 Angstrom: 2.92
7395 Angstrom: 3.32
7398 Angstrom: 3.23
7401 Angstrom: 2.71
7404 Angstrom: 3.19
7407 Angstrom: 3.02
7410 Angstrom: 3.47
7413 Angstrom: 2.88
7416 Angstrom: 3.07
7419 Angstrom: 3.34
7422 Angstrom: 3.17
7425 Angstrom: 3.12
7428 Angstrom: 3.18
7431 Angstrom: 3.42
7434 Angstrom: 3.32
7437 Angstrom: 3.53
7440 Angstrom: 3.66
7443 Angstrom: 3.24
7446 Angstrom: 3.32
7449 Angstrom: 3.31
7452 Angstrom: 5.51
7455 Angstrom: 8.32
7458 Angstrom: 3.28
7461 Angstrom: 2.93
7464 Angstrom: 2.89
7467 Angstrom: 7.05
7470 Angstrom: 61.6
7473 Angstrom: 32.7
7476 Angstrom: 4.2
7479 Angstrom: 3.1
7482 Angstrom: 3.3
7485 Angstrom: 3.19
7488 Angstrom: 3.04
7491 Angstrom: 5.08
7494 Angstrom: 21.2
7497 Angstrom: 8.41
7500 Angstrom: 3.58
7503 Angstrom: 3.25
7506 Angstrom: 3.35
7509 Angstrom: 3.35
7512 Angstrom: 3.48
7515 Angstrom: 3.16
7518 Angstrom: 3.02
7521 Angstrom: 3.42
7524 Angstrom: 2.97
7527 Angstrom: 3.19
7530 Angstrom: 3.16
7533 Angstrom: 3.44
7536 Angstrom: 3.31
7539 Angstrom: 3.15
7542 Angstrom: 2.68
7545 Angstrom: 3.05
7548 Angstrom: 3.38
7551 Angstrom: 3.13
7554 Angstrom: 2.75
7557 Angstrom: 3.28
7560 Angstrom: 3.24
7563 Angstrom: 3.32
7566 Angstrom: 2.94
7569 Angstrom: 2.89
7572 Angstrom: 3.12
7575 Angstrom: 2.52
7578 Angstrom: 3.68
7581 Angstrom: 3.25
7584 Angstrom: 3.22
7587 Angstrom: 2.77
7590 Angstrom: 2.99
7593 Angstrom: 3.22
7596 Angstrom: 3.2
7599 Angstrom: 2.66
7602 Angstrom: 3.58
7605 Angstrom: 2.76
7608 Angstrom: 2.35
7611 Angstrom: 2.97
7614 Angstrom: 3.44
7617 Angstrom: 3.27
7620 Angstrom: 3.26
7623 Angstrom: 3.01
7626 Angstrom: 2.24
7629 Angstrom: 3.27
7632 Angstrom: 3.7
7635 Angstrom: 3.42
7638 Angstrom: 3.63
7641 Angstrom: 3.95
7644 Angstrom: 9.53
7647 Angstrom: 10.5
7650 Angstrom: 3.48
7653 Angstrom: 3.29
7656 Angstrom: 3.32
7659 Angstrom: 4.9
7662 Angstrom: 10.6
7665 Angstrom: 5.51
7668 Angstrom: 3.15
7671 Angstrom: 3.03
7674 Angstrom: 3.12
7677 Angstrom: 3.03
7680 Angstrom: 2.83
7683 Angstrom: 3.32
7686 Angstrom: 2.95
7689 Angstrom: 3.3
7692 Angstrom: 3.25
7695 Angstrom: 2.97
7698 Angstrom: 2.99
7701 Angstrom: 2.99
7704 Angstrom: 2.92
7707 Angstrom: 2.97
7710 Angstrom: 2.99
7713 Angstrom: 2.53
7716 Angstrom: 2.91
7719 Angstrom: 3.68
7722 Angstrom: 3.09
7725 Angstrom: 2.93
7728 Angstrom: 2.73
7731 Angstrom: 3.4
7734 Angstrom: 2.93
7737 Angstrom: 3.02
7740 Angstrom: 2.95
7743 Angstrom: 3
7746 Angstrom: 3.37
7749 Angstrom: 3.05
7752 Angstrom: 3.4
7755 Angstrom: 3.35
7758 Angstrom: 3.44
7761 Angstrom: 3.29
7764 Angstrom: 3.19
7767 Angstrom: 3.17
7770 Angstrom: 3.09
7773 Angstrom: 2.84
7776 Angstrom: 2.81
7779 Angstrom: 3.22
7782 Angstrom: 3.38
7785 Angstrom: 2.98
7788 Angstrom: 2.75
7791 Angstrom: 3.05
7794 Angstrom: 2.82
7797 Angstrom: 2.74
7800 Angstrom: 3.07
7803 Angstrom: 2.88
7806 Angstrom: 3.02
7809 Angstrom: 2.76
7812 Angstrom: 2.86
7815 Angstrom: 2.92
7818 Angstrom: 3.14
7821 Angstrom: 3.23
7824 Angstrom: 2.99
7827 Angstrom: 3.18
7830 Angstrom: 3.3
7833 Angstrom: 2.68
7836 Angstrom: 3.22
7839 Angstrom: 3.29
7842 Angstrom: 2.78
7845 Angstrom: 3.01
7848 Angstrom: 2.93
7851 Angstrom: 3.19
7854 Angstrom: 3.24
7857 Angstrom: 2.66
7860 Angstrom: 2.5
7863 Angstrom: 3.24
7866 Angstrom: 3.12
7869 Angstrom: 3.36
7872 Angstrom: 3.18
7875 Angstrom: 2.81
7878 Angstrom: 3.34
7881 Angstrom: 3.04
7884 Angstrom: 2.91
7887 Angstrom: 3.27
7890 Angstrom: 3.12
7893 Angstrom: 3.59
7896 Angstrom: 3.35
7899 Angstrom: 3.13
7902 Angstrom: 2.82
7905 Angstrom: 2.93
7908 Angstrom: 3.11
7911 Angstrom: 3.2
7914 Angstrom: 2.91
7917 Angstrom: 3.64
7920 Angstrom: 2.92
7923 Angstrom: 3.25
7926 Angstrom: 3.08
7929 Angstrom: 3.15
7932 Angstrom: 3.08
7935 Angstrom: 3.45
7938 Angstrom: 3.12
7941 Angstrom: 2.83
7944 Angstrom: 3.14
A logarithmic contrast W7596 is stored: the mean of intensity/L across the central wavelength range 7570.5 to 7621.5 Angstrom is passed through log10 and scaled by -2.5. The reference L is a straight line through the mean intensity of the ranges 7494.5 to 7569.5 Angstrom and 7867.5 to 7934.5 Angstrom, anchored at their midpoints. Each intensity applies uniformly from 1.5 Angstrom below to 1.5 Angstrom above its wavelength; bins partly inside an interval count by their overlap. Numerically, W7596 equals 0.16 mag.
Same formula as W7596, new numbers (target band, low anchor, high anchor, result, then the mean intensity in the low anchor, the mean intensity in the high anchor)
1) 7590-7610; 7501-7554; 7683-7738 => 0.06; 3.2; 3.04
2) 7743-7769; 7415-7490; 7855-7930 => 0.32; 7.25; 3.11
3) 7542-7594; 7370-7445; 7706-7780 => 0.03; 3.23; 3.09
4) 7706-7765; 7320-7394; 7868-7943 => 0.03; 3.31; 3.14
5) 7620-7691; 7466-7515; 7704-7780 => 0.29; 10.4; 3.09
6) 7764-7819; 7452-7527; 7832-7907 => 0.35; 8.17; 3.07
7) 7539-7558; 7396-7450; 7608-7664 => 0.29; 3.23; 4.49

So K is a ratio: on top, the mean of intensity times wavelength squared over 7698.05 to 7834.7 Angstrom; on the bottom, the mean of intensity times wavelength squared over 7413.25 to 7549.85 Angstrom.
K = 0.5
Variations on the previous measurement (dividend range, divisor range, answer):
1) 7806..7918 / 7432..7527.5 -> 0.47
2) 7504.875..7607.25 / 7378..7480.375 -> 0.52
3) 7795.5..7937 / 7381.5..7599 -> 0.69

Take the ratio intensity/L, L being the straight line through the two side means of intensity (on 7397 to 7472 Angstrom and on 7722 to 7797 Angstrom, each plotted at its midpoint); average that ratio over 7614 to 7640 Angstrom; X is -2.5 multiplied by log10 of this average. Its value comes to 0.31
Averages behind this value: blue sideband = 6.19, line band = 3.25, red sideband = 3.08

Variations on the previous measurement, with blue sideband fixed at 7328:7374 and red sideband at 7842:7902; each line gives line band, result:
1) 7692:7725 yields 0.06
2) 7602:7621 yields 0.06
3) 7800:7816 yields 0.08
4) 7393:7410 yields 0.07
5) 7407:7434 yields 0.04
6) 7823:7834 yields 0.02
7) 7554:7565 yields 0.02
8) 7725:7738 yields 0.05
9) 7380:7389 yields 0.03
